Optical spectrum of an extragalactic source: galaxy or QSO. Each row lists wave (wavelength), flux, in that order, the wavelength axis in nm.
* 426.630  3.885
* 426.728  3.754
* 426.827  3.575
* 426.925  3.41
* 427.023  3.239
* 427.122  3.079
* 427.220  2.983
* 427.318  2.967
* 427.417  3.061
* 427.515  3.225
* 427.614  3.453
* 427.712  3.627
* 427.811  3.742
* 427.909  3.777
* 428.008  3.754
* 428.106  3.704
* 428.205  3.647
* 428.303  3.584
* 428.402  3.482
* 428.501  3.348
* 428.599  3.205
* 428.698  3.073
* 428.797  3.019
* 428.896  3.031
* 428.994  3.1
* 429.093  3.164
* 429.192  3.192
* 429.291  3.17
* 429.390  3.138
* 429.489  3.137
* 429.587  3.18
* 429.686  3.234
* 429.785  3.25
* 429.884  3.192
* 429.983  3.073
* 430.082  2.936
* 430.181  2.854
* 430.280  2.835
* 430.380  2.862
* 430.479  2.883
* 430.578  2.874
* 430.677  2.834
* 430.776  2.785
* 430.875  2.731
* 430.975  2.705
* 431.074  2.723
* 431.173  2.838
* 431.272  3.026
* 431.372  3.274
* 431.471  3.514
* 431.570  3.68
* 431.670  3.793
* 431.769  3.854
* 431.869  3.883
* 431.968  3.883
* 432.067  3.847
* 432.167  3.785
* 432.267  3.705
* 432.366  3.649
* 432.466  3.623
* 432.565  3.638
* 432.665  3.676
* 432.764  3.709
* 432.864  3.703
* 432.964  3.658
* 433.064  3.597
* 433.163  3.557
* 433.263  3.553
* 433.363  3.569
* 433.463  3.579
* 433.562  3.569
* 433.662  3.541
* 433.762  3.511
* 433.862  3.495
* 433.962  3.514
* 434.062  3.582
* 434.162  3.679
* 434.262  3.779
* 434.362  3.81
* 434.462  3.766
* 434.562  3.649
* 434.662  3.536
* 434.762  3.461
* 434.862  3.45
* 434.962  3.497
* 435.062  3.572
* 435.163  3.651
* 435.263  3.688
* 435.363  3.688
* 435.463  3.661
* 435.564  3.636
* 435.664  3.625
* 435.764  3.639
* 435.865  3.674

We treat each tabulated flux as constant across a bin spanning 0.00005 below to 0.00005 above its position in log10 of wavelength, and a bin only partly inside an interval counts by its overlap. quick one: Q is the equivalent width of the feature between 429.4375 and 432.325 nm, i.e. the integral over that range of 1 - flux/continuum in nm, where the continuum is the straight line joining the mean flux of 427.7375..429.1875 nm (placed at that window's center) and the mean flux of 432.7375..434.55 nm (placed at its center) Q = 0.24 nm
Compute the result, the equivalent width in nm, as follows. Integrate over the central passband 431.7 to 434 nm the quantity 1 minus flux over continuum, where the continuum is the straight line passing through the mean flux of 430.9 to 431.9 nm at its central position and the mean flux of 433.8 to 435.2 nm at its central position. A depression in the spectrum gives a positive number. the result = -0.15 nm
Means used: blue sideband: 3.3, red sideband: 3.6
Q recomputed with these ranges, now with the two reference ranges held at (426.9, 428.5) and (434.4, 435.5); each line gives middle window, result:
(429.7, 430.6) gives 0.128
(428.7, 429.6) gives 0.087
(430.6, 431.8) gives 0.130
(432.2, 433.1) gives -0.030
